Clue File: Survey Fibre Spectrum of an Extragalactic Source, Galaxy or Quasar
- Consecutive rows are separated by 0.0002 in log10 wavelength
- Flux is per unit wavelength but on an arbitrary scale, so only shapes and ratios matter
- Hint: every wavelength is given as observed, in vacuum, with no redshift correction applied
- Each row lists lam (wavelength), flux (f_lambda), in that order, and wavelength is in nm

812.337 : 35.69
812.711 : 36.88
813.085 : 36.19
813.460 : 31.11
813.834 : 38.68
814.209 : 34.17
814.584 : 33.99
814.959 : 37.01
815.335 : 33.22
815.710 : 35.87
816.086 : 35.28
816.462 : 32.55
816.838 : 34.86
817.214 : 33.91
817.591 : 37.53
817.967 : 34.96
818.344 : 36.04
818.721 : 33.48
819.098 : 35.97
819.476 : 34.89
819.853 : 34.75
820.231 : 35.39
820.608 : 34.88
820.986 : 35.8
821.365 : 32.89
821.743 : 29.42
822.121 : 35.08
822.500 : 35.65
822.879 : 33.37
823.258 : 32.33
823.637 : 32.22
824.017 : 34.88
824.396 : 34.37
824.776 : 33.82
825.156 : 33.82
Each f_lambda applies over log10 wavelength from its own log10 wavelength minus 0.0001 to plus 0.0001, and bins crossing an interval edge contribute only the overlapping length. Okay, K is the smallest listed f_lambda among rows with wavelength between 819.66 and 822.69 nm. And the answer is 29.42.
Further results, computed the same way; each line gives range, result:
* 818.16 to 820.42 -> 33.48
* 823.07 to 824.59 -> 32.22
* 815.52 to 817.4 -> 32.55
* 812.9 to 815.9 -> 31.11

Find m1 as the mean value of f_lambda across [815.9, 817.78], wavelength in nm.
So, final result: 34.8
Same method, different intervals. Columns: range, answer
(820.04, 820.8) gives 35.2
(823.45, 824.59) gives 33.8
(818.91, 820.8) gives 35.2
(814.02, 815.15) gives 35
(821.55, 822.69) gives 33.4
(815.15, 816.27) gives 34.8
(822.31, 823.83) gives 33.4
